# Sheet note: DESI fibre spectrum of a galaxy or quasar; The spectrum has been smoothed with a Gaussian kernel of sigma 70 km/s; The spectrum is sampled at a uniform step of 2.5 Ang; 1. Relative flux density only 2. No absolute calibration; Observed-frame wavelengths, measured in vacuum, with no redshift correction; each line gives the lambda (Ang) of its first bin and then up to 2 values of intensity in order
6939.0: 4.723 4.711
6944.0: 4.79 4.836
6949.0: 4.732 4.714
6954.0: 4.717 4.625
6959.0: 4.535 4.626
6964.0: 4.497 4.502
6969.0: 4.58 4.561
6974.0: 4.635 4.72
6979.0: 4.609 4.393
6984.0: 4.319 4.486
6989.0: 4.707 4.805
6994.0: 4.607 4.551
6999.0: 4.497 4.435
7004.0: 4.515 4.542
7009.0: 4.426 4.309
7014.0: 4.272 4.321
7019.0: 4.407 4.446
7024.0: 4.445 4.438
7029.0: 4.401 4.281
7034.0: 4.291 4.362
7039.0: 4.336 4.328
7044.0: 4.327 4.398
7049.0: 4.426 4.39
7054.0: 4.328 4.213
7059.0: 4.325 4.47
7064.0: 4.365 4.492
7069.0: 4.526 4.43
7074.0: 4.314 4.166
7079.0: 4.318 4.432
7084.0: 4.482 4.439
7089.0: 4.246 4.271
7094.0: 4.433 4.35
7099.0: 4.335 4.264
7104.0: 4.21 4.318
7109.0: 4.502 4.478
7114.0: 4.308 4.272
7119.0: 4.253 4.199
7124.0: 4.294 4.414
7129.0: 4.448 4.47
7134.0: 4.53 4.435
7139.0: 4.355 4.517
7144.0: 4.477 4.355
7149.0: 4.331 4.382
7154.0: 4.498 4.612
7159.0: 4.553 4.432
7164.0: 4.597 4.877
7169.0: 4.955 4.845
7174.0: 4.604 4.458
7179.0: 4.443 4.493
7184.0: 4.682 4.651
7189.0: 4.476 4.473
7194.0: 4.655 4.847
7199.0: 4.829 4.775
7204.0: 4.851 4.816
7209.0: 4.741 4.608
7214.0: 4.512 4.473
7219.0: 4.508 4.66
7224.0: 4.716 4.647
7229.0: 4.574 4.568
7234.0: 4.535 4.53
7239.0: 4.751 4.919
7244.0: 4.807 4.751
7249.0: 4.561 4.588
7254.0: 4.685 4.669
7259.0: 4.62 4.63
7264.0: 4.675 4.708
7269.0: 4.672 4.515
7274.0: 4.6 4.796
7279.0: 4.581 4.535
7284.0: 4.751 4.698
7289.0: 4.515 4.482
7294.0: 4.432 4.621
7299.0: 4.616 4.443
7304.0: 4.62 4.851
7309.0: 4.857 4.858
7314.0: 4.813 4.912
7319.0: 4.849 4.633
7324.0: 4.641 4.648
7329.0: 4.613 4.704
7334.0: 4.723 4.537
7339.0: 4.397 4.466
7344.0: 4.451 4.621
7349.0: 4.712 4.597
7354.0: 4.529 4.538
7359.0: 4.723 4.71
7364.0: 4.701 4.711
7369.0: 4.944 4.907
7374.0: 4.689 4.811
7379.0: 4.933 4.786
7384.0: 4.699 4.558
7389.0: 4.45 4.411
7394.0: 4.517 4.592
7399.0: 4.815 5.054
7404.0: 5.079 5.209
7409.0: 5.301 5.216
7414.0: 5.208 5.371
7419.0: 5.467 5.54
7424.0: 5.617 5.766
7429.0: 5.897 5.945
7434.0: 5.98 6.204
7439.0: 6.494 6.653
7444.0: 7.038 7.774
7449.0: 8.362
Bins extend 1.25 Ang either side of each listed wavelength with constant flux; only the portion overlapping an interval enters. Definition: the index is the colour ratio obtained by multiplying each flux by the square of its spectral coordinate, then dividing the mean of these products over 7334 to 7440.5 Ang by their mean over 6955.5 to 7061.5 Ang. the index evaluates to 1.2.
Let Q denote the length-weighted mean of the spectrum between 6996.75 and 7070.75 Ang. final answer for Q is 4.39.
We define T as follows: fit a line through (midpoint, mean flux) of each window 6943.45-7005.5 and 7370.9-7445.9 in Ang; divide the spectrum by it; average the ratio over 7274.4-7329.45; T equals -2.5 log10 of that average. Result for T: 0.11 mag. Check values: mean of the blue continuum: 4.6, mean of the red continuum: 5.33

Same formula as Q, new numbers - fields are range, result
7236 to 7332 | 4.67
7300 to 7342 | 4.68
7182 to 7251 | 4.66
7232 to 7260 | 4.67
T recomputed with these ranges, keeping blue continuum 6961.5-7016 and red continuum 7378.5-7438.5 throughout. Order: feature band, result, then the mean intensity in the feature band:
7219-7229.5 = 0.06 mag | 4.64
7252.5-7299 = 0.08 mag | 4.62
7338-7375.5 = 0.11 mag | 4.65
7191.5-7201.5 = 0.03 mag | 4.74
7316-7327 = 0.07 mag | 4.73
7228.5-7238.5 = 0.08 mag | 4.57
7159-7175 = 0.02 mag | 4.71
